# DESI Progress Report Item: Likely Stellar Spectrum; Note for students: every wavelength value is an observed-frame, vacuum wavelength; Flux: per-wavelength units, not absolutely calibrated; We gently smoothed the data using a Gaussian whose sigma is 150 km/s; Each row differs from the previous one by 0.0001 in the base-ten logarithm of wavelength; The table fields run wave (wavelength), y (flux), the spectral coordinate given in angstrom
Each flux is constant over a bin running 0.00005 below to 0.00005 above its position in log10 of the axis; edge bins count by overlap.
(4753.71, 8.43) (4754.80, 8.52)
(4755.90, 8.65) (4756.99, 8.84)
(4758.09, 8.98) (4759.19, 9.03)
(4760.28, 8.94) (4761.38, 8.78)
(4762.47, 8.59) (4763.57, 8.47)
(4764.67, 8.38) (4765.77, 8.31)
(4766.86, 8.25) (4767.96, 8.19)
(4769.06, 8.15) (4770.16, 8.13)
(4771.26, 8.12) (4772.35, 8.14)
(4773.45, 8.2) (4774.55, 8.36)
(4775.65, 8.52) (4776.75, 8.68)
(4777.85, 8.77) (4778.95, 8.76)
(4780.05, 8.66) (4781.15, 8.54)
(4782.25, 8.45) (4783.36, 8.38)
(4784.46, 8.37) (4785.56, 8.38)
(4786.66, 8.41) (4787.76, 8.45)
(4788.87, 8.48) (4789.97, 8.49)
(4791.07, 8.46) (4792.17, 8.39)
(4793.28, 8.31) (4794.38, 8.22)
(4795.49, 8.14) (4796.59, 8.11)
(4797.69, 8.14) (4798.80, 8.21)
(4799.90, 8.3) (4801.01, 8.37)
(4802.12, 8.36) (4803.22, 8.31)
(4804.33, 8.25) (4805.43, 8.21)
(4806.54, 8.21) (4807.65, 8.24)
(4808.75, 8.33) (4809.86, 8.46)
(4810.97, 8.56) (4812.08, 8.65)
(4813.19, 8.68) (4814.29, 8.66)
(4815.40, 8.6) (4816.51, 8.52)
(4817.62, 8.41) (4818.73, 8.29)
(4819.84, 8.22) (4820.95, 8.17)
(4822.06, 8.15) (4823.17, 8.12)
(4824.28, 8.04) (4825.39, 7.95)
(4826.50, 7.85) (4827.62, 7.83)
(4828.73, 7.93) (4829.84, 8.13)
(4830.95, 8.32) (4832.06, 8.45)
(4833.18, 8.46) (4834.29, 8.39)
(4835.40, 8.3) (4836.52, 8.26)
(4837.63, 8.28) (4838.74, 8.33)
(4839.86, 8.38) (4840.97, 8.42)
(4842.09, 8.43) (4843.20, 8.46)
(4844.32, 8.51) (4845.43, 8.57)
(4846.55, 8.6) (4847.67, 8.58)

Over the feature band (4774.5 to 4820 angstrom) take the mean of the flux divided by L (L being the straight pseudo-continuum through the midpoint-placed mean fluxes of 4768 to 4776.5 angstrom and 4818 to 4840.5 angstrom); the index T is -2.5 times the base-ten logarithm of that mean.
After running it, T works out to -0.02 mag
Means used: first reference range 8.25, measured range 8.41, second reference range 8.2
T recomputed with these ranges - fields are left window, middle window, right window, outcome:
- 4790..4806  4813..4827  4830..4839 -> 0.01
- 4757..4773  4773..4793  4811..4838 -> -0.01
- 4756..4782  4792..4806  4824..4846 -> 0.02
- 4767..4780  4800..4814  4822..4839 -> -0.02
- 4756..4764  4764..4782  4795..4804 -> 0.03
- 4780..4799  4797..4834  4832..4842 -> 0.01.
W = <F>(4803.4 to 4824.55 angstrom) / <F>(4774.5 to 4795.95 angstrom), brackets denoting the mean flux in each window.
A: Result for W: 0.99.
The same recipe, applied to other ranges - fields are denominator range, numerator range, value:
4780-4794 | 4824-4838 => 0.97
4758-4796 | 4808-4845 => 0.99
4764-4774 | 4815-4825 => 1.01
